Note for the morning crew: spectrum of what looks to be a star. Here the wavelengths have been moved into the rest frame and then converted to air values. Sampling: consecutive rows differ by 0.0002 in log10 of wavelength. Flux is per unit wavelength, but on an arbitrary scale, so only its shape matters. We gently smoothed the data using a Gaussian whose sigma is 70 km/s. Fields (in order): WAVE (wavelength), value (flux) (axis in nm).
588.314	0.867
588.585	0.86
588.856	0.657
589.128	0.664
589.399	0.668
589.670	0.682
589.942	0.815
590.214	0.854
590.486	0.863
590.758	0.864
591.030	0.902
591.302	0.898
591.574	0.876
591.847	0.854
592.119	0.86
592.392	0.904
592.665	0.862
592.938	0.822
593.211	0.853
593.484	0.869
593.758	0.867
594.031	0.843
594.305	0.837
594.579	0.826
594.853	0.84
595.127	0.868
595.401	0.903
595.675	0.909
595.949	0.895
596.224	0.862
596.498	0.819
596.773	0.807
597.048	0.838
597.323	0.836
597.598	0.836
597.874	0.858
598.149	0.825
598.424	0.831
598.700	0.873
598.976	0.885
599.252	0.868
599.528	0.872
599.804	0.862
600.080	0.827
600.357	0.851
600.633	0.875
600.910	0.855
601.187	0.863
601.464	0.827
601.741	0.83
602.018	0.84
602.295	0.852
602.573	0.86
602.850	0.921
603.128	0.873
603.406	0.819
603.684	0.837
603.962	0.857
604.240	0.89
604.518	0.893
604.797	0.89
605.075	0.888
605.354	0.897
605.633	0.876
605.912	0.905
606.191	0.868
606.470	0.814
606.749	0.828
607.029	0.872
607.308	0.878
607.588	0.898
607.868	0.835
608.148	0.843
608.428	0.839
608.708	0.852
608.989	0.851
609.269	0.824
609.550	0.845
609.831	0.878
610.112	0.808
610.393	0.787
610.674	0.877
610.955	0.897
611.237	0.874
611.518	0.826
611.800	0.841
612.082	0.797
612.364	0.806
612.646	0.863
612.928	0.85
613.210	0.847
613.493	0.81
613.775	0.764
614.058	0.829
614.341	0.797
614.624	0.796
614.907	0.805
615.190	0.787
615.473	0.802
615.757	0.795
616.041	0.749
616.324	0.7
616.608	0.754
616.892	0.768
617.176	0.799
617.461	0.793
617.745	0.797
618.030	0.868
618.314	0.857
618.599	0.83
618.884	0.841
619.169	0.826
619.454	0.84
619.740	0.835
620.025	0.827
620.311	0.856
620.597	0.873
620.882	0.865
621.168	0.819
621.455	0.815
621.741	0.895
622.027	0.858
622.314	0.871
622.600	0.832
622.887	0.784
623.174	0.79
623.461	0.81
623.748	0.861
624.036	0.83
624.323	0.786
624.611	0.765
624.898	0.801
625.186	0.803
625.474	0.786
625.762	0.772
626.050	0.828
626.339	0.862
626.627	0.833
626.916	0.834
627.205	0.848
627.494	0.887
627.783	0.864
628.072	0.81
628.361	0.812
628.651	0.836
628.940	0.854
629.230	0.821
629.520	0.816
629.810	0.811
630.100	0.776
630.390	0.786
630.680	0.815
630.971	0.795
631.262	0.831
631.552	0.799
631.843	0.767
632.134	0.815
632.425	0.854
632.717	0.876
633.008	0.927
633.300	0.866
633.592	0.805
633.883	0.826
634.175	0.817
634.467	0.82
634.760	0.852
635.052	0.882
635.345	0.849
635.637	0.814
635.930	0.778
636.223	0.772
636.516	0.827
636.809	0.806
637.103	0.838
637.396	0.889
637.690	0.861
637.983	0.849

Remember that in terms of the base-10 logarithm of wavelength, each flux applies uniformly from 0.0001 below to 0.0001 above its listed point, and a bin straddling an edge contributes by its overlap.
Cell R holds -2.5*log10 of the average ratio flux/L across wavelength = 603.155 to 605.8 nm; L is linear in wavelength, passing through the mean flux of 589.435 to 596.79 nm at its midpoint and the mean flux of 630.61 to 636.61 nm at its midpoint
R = -0.03 mag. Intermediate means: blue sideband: 0.852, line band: 0.872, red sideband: 0.828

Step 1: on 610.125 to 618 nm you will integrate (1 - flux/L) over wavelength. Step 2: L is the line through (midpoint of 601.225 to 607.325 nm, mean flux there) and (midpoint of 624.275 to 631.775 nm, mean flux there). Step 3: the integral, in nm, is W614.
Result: 0.34 nm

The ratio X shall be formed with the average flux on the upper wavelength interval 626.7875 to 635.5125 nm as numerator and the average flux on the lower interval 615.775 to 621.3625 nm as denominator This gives 1.0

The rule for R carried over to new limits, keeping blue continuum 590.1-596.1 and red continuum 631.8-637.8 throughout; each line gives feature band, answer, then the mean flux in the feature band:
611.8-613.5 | 0.03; 0.831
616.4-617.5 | 0.10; 0.772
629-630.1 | 0.04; 0.813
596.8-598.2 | 0.03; 0.837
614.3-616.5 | 0.10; 0.778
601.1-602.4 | 0.02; 0.842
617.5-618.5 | 0.02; 0.836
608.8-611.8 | 0.01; 0.846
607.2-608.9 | 0.00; 0.857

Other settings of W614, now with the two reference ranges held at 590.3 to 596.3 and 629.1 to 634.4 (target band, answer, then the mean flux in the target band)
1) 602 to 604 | -0.01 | 0.858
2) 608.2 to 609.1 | 0.00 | 0.847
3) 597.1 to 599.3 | 0.03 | 0.85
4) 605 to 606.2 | -0.05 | 0.888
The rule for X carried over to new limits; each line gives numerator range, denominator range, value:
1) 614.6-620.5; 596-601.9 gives 0.95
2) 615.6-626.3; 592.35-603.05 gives 0.95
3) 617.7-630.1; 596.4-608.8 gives 0.97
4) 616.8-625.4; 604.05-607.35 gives 0.94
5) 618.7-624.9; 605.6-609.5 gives 0.97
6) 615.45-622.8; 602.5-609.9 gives 0.95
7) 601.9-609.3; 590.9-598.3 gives 1.01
